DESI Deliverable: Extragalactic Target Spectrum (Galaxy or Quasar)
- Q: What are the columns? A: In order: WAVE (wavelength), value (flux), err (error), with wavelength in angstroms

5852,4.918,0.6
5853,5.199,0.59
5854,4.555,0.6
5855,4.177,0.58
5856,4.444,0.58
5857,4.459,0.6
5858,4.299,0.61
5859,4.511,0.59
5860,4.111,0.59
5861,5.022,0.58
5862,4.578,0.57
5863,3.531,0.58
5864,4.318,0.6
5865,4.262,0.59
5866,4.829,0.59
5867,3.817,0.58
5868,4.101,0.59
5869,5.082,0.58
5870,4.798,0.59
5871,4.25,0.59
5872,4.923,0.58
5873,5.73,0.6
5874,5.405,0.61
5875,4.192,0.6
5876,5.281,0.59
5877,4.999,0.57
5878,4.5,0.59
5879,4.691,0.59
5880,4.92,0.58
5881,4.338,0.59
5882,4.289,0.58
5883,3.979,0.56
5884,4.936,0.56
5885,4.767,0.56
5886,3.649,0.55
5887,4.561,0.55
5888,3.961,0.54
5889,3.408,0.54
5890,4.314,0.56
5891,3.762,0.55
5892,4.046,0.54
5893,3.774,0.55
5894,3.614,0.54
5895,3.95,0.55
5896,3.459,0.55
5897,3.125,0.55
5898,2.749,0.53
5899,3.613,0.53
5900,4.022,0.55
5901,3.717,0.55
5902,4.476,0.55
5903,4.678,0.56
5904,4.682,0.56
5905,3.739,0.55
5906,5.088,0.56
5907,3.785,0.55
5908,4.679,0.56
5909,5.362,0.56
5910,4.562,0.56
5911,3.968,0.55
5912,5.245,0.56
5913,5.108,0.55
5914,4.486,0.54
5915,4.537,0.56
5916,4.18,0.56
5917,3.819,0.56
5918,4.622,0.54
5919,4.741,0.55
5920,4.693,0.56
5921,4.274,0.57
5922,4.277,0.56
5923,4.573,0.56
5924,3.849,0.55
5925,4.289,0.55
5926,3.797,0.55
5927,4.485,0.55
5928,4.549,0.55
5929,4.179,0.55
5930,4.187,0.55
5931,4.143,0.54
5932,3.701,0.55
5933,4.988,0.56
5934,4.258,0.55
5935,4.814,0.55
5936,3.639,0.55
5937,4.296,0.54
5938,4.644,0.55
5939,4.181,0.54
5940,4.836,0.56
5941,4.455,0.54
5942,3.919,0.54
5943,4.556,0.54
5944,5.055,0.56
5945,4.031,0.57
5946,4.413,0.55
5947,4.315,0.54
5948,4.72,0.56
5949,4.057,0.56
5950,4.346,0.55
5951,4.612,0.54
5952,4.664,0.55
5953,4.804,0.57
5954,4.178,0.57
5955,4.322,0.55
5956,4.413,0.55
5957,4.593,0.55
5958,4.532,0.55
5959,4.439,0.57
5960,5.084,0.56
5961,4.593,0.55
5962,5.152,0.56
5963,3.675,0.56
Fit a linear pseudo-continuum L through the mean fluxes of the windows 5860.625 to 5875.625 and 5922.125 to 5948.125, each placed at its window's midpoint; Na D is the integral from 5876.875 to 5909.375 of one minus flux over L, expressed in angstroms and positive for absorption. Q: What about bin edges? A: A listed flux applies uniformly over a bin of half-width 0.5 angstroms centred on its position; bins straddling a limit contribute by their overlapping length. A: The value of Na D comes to 2.5 angstroms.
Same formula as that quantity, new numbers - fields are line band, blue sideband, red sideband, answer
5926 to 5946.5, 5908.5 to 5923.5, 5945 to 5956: 0.6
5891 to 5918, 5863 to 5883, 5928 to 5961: 2.1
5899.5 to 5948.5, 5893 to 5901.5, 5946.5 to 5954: -4.9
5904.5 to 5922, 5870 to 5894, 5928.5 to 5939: -0.7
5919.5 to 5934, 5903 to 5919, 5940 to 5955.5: 0.7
